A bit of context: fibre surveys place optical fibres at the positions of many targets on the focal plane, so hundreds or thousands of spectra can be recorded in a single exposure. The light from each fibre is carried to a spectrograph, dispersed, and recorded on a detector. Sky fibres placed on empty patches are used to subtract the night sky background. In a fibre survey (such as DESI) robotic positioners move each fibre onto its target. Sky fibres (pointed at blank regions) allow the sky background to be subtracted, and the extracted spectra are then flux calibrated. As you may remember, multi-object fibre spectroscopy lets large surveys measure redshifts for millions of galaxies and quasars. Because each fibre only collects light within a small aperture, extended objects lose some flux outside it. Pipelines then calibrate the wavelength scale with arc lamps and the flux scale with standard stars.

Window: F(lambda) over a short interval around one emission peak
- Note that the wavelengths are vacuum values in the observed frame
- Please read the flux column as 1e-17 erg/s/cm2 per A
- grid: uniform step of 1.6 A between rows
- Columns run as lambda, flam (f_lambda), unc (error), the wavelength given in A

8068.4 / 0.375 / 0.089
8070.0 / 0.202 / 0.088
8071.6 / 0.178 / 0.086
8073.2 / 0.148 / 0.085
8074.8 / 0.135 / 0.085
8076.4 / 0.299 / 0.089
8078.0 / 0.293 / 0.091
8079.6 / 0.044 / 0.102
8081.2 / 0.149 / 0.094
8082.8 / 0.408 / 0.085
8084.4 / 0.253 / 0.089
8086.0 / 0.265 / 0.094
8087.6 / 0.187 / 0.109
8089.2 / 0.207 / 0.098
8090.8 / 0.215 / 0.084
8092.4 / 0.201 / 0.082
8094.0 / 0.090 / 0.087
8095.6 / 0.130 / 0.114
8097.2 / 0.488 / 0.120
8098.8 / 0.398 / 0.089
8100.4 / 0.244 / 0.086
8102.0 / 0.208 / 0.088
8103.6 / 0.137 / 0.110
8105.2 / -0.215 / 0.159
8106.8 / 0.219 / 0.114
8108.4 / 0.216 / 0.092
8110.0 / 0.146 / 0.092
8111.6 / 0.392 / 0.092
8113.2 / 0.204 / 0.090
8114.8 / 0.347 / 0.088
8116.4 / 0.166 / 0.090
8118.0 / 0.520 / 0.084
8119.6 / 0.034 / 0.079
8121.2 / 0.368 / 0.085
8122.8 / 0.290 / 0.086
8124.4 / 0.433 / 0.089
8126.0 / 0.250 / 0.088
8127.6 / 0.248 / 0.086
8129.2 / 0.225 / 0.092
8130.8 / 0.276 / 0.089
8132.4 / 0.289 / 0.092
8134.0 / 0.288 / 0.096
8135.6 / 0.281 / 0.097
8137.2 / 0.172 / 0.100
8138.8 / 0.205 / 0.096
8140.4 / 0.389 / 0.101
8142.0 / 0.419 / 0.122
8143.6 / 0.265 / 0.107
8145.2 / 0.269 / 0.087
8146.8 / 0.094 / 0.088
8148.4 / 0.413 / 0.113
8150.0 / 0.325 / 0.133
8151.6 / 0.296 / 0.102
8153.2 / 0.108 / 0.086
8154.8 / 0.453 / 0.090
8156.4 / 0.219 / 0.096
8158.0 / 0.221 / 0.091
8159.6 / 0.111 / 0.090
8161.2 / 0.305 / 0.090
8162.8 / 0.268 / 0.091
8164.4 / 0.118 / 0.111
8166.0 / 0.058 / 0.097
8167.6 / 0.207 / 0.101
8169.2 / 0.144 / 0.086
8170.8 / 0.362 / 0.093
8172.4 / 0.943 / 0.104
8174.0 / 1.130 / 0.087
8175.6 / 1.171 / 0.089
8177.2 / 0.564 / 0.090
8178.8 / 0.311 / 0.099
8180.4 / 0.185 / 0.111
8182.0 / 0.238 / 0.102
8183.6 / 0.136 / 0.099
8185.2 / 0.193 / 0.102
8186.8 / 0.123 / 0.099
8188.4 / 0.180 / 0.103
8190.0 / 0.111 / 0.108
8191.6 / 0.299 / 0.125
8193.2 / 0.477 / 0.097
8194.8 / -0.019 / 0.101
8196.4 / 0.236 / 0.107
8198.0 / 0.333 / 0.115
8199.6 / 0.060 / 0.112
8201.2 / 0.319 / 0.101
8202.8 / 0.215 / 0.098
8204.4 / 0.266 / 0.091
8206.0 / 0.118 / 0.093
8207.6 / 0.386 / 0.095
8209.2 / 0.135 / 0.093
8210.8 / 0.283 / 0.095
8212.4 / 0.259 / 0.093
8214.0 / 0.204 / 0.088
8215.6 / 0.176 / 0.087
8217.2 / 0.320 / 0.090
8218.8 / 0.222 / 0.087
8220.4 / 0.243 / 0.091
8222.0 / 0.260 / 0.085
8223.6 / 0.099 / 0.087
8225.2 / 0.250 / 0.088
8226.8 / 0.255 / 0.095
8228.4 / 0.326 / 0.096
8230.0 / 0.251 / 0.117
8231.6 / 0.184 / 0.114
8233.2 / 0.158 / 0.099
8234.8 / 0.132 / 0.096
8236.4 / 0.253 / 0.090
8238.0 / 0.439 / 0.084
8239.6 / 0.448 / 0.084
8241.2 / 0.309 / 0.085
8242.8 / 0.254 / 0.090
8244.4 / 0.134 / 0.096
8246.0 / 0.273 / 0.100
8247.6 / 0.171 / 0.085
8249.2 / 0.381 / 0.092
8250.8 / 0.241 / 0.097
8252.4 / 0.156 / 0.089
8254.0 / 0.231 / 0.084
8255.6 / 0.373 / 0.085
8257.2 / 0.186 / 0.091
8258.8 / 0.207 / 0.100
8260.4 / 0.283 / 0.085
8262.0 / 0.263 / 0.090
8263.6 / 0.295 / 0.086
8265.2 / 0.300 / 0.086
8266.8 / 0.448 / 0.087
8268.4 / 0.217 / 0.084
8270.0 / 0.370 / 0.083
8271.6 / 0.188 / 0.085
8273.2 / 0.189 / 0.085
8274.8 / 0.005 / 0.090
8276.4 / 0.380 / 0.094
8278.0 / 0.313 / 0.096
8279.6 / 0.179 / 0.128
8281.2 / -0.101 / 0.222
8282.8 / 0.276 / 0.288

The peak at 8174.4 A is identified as H-gamma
